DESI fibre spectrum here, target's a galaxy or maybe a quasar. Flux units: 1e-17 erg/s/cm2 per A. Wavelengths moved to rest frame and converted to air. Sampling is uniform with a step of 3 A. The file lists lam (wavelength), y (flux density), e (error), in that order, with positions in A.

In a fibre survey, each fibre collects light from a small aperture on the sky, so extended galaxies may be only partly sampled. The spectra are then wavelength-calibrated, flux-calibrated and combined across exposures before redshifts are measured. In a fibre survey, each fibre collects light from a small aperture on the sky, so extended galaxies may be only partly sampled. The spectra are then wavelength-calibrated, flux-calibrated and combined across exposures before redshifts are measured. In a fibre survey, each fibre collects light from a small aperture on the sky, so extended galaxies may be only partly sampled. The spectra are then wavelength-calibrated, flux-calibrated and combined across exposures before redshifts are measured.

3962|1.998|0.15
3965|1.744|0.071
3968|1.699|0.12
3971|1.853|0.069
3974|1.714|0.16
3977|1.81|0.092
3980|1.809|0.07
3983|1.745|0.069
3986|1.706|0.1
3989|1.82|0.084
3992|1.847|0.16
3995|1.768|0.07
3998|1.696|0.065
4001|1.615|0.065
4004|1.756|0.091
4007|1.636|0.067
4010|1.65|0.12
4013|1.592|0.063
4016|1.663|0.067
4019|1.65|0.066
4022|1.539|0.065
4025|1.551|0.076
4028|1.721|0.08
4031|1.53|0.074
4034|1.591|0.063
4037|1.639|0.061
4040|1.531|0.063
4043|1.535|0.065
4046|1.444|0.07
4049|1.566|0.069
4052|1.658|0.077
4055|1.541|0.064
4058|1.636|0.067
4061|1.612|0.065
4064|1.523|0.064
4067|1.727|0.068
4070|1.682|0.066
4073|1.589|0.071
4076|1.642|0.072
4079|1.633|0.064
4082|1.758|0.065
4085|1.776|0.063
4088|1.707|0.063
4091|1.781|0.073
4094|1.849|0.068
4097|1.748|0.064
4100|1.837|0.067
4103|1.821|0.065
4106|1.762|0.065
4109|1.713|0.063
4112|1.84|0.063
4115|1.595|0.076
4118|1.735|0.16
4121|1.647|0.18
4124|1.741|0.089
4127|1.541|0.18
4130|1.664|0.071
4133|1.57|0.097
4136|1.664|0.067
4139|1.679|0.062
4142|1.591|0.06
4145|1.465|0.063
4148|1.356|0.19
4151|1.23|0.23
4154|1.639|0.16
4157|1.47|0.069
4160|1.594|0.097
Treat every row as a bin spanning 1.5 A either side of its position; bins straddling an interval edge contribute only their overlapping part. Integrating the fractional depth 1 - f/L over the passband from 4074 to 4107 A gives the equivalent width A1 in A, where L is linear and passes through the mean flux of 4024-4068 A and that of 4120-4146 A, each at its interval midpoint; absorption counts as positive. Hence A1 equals -3.08 A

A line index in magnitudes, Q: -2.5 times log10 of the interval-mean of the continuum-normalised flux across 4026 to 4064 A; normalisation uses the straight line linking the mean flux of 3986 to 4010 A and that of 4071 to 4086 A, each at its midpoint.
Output 0.077 mag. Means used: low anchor 1.73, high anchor 1.68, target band 1.58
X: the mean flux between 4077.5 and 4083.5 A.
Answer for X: 1.7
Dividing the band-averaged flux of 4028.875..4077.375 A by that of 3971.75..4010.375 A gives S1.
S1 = 0.91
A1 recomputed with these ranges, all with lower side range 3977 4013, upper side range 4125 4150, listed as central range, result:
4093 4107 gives -1.7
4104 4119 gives -1.3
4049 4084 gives 0.2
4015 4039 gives 1.2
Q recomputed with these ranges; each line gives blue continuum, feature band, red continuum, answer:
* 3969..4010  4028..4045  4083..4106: 0.123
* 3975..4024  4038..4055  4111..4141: 0.094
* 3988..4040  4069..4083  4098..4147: 0.008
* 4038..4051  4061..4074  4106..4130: -0.034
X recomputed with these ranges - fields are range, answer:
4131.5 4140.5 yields 1.64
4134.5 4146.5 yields 1.6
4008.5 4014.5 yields 1.62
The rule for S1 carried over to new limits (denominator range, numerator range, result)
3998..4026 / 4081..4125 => 1.07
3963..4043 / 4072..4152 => 0.99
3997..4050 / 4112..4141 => 1.03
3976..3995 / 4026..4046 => 0.88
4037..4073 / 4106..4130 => 1.06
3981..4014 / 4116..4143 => 0.96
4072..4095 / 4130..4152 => 0.89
